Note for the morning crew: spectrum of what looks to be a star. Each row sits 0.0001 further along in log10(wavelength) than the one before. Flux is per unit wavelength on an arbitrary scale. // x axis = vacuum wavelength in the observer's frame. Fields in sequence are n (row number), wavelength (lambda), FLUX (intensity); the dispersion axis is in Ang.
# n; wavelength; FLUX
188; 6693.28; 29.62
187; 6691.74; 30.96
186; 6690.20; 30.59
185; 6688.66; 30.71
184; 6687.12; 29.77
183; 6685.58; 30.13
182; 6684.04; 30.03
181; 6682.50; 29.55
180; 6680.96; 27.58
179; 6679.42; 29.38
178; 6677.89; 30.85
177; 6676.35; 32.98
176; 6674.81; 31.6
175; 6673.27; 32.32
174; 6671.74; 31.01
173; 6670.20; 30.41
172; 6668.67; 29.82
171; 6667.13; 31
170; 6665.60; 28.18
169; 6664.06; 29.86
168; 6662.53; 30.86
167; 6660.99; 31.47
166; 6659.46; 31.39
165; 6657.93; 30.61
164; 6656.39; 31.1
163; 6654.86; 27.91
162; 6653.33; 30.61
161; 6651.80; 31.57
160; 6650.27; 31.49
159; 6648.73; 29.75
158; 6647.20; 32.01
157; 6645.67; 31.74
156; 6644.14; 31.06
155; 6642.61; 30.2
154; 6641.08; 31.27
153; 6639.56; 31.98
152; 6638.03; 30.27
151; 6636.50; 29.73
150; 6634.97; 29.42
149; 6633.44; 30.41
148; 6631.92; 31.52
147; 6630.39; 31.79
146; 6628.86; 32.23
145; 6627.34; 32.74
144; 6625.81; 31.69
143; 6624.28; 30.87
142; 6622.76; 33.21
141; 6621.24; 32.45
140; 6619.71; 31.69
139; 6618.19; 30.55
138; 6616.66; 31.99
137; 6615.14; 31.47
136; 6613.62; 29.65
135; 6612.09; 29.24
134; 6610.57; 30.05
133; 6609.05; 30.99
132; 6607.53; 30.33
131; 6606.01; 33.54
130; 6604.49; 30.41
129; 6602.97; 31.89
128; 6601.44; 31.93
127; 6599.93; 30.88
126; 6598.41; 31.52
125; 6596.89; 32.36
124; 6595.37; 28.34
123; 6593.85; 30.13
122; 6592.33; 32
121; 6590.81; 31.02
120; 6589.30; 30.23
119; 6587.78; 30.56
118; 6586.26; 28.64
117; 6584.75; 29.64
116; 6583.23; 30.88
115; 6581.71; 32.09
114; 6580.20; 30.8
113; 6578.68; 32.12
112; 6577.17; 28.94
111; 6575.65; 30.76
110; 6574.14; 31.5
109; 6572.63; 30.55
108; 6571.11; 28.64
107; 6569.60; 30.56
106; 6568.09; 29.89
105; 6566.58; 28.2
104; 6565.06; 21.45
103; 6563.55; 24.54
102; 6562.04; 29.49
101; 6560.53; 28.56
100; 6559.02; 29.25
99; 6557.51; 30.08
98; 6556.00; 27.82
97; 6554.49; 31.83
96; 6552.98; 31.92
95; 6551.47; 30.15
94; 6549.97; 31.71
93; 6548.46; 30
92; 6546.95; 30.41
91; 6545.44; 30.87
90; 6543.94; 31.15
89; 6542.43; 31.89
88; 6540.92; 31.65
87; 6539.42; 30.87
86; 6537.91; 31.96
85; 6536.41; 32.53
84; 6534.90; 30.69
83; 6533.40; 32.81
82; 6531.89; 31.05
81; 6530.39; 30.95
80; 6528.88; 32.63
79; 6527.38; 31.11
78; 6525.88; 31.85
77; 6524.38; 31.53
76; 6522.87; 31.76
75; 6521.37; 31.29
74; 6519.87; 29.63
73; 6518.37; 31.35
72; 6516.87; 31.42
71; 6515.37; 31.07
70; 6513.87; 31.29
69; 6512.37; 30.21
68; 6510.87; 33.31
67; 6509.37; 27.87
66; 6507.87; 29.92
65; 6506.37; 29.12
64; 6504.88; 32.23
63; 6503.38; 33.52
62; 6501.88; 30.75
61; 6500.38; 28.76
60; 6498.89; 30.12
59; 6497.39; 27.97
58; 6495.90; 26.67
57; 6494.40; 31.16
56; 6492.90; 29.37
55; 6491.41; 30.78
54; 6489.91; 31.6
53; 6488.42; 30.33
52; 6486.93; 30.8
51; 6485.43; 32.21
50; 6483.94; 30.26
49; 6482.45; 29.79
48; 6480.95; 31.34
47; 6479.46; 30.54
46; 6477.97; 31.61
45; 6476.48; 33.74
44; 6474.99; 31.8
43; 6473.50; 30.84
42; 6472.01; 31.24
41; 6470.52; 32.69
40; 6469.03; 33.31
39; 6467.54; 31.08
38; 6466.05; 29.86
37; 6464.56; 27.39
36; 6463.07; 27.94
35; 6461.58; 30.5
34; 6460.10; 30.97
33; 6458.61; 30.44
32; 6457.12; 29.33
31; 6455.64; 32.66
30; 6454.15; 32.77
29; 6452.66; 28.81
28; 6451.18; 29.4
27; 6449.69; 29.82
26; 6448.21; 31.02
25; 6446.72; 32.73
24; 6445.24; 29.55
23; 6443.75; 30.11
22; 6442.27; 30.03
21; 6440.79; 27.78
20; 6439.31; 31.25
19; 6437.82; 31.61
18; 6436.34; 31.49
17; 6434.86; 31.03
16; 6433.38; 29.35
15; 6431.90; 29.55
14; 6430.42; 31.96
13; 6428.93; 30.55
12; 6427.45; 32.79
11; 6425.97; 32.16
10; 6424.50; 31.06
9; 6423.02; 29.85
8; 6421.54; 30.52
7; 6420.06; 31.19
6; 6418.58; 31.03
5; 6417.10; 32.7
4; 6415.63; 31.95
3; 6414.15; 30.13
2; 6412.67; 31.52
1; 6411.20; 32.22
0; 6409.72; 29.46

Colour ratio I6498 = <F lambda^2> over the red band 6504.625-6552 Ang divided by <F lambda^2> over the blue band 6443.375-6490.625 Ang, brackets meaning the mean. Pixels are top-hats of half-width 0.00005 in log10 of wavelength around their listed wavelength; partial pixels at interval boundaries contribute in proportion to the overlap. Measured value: 1.03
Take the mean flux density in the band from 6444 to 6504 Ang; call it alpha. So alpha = 30.6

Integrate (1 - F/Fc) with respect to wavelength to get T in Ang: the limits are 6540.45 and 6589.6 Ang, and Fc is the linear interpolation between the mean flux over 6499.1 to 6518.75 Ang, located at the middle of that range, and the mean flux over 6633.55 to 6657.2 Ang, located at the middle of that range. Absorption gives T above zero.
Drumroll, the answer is 1.4 Ang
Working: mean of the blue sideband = 30.8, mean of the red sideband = 30.7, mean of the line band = 29.9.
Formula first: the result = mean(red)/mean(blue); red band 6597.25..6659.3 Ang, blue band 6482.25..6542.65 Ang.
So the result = 1.01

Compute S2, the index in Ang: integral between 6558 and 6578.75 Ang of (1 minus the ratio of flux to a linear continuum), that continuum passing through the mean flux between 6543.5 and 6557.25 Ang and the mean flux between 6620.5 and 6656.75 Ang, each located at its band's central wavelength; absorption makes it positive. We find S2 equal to 1.31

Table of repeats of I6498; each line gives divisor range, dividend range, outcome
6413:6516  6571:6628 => 1.05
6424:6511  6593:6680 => 1.06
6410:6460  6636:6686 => 1.06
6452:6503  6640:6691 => 1.06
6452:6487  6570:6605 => 1.03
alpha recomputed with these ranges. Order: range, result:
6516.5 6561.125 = 31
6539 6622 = 30.4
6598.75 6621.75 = 31.1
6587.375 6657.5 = 31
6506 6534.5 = 31.1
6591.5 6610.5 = 31.1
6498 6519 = 30.8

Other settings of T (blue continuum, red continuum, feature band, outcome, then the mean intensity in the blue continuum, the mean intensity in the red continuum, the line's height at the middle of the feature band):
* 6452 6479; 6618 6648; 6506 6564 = 0.7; 30.9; 31.4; 31.1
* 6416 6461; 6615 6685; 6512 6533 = -0.3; 30.8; 30.9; 30.8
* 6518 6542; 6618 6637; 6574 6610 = 0.7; 31.5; 31.5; 31.5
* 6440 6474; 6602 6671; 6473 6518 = -0.2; 30.4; 30.9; 30.6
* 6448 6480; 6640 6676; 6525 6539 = -0.4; 30.8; 30.8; 30.8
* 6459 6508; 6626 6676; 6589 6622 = -0.2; 30.6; 30.9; 30.8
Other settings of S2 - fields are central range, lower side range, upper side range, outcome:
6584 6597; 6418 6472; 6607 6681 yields 0.3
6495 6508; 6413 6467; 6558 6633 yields 0.3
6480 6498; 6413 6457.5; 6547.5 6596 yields 0.1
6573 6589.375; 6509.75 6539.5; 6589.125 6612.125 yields 0.3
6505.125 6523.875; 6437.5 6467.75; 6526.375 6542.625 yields 0.3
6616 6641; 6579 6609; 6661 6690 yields -0.6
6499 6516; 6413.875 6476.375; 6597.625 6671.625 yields 0.1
